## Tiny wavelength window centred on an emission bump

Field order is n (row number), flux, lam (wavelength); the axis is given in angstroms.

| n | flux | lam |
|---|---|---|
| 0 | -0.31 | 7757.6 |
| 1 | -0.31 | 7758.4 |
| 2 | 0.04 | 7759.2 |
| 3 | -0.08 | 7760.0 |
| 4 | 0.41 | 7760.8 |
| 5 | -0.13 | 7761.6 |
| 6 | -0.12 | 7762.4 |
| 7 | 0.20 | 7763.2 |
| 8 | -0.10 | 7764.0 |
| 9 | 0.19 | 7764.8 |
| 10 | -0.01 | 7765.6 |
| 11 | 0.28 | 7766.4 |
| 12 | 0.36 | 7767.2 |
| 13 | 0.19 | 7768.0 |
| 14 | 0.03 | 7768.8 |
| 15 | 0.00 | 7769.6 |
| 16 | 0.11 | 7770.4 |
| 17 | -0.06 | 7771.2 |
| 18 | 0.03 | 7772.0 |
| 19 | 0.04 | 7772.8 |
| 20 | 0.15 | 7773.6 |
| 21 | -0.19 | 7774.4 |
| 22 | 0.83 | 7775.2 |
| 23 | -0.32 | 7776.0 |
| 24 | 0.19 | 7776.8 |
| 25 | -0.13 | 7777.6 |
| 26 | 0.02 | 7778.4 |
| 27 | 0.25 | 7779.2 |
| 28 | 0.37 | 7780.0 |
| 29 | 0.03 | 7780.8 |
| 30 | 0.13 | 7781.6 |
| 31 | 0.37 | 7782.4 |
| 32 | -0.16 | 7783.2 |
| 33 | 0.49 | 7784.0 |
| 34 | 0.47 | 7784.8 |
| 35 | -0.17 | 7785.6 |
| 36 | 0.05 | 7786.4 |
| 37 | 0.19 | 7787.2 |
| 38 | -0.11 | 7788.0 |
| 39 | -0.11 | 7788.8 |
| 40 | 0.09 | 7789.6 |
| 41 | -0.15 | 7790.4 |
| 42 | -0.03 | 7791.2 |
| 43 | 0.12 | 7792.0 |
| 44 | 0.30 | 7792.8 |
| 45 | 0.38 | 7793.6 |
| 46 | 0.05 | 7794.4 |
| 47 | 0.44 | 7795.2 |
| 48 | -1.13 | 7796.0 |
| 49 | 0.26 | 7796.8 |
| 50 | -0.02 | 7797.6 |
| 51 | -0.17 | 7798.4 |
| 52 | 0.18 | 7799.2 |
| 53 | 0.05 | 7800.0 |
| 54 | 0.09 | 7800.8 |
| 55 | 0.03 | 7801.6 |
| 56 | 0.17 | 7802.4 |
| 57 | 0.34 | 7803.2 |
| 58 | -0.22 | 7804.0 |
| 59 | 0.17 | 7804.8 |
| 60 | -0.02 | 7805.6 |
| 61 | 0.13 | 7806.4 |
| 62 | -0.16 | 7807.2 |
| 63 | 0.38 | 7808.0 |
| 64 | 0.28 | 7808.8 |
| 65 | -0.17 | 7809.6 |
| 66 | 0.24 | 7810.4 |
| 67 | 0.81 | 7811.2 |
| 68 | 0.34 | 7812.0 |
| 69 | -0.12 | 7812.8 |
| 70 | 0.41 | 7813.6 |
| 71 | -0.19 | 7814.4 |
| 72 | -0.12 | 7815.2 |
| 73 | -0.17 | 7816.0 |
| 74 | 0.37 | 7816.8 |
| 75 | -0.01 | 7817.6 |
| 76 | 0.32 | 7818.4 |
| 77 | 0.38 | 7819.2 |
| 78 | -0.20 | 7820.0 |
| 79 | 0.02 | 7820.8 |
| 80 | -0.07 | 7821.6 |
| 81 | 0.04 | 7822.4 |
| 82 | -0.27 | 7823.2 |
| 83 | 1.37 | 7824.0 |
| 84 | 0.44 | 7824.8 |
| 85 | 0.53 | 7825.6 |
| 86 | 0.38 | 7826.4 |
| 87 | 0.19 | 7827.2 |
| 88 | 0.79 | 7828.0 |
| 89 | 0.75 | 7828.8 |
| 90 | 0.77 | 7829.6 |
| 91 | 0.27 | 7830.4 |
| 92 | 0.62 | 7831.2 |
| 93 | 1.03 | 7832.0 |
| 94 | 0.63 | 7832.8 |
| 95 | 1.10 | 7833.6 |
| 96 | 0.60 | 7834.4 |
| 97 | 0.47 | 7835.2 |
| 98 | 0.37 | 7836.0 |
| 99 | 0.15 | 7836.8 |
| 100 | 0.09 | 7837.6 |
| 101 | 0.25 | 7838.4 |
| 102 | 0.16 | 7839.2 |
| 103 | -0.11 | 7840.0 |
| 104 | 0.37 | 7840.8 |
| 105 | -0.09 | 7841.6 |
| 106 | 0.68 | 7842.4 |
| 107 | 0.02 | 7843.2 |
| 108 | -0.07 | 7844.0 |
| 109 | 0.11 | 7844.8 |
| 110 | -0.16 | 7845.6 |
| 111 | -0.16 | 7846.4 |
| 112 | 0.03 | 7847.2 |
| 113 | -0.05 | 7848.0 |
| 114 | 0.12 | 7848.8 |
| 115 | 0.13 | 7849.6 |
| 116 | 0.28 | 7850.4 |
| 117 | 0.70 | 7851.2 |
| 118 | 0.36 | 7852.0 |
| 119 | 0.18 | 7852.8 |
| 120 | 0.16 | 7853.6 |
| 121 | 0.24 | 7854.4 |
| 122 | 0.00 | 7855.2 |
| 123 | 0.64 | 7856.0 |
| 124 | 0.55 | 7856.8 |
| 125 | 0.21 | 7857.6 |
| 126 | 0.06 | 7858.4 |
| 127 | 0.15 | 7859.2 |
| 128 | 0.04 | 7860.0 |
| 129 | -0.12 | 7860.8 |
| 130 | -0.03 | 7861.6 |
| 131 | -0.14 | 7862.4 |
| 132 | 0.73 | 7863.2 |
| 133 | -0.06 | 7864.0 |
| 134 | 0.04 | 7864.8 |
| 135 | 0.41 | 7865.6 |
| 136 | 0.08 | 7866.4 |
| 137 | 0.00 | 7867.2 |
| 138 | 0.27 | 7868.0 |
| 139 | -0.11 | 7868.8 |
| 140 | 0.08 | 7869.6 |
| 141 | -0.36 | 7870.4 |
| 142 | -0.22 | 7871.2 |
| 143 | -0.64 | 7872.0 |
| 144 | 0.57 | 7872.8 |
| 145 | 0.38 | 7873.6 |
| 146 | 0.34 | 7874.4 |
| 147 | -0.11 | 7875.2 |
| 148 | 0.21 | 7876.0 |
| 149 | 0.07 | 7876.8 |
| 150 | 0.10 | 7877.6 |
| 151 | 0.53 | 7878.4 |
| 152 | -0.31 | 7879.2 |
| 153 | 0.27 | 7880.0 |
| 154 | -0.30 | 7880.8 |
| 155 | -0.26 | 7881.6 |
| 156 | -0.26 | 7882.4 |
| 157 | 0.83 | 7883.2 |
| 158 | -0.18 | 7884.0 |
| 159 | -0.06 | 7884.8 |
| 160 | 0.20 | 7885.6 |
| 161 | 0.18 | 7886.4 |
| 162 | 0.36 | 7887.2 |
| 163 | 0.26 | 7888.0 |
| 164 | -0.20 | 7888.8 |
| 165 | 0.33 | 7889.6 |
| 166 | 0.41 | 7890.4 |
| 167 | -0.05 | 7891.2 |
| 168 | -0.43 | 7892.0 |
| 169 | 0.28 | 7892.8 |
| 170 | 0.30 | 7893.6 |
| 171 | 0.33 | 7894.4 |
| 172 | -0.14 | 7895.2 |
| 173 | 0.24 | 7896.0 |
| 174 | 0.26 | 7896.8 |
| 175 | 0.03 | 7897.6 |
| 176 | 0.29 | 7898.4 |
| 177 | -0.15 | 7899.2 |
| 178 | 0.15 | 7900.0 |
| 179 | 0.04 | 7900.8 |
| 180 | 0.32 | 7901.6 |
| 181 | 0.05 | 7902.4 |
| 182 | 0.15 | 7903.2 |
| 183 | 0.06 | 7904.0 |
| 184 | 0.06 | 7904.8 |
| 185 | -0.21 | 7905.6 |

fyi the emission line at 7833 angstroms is [O II]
